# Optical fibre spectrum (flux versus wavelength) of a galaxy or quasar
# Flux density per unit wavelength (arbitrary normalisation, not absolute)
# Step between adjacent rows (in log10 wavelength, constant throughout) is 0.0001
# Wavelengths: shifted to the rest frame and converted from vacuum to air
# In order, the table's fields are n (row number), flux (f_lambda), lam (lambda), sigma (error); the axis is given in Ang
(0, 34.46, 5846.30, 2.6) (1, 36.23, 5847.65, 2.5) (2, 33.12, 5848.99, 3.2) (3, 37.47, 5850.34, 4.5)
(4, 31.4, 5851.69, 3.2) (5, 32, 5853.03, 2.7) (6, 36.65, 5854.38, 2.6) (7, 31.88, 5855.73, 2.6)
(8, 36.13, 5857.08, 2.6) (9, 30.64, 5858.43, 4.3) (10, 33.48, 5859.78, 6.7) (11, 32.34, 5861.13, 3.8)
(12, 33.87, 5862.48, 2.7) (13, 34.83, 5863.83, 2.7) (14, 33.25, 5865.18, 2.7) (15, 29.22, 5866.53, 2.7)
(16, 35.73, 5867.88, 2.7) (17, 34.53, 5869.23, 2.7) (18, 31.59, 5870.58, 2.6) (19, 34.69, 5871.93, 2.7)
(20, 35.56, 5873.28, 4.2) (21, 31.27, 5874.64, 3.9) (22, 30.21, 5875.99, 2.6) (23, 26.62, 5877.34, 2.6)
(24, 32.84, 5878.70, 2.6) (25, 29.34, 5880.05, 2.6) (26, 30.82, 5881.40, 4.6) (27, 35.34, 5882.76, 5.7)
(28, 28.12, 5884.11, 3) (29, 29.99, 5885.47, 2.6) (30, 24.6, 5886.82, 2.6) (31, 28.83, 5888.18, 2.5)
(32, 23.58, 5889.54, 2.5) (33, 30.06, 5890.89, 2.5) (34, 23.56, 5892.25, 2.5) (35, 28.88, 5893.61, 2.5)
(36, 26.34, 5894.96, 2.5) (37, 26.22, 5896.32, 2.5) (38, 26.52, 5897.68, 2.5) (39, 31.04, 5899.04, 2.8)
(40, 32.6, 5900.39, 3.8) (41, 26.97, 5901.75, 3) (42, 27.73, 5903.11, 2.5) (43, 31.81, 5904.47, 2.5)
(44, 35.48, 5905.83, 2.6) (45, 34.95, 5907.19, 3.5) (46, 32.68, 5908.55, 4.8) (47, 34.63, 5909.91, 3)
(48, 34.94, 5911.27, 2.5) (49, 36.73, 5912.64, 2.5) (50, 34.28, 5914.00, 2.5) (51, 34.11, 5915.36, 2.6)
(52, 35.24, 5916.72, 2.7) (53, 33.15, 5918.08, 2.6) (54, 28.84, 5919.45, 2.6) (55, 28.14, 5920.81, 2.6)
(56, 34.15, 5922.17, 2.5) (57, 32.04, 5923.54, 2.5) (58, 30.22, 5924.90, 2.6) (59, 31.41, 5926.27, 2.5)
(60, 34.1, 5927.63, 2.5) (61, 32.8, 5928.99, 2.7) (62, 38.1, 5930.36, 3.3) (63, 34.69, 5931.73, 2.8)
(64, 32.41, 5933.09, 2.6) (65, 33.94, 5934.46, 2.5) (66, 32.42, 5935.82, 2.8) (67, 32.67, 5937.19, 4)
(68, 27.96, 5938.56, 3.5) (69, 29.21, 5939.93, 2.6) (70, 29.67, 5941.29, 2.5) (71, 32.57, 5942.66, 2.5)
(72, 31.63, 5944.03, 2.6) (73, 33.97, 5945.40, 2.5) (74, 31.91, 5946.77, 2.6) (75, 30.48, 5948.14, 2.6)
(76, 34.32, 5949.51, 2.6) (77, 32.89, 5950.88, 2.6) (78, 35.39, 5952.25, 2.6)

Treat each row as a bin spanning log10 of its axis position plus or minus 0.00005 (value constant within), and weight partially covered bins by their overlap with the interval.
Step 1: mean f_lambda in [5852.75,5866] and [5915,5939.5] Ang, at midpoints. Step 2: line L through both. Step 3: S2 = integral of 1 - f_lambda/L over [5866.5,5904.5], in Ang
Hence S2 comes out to 3.83 Ang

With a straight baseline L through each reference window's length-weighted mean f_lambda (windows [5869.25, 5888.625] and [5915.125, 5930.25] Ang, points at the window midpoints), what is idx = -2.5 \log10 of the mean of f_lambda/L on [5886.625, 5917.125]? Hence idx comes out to 0.039 mag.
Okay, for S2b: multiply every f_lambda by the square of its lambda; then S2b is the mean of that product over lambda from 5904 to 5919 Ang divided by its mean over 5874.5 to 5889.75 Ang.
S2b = 1.18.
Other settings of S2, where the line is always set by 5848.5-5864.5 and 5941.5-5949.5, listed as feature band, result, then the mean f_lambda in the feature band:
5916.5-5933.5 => -0.1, 32.7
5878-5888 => 0.9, 30.1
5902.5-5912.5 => -0.2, 33.4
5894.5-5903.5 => 1.3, 28.3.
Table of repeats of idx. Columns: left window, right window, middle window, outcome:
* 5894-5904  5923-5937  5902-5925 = -0.08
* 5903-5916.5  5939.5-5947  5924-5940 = -0.01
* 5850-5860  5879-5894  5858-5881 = -0.04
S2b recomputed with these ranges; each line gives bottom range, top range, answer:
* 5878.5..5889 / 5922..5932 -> 1.14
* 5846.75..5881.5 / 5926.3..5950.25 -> 1.01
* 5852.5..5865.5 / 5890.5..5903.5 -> 0.85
